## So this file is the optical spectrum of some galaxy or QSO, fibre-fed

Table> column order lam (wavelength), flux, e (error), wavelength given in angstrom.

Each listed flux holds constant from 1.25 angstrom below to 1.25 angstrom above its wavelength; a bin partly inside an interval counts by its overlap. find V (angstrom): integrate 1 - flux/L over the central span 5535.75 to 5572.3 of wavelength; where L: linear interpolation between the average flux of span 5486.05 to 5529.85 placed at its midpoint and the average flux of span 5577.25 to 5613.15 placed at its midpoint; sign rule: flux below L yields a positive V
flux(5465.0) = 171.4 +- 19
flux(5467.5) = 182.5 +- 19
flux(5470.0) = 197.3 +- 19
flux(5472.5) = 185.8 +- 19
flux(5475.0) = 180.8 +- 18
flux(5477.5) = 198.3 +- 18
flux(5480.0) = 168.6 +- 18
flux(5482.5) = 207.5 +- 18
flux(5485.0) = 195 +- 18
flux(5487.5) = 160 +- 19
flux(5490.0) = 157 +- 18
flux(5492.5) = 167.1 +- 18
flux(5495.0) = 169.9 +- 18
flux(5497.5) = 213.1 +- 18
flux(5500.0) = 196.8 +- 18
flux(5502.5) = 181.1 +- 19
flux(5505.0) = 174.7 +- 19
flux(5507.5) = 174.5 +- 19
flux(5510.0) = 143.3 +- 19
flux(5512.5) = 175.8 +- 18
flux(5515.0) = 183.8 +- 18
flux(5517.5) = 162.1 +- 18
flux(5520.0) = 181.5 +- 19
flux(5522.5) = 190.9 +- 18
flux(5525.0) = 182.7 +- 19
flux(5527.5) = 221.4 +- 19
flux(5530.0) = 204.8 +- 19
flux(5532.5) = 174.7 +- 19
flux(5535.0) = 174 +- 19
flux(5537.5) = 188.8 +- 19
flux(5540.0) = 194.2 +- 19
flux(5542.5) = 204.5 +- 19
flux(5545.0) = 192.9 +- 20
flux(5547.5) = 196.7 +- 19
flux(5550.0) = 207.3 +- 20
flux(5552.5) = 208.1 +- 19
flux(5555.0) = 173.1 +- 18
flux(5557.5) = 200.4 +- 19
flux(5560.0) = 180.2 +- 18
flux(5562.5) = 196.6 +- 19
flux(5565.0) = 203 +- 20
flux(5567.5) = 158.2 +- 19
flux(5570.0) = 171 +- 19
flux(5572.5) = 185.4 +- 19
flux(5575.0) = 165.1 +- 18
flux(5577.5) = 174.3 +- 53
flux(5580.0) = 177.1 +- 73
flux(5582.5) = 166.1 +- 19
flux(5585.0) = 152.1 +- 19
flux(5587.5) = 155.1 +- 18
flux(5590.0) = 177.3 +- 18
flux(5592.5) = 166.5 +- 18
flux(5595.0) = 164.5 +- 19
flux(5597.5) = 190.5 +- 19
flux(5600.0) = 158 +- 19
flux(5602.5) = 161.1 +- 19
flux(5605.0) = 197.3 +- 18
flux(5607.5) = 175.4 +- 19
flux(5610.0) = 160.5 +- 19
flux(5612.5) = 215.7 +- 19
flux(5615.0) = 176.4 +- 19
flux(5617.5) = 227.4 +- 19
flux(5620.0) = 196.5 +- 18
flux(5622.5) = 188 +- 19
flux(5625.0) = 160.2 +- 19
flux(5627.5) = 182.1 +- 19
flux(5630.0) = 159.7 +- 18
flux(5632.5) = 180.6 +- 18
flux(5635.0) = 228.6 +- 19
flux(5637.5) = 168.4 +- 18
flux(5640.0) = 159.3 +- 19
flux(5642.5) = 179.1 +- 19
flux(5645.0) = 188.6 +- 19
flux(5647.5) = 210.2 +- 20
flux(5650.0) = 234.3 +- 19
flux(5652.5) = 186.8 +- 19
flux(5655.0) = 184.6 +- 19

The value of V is -3.17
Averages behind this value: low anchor 179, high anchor 172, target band 191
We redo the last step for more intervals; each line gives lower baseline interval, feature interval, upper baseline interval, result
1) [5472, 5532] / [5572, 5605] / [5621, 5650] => 2.6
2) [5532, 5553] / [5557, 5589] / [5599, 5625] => 2.5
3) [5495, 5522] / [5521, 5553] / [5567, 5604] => -3.7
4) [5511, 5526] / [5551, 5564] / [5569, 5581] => -1.2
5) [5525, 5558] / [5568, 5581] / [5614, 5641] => 1.2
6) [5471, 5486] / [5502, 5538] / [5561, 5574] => 1.0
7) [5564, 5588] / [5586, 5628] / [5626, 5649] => -0.4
